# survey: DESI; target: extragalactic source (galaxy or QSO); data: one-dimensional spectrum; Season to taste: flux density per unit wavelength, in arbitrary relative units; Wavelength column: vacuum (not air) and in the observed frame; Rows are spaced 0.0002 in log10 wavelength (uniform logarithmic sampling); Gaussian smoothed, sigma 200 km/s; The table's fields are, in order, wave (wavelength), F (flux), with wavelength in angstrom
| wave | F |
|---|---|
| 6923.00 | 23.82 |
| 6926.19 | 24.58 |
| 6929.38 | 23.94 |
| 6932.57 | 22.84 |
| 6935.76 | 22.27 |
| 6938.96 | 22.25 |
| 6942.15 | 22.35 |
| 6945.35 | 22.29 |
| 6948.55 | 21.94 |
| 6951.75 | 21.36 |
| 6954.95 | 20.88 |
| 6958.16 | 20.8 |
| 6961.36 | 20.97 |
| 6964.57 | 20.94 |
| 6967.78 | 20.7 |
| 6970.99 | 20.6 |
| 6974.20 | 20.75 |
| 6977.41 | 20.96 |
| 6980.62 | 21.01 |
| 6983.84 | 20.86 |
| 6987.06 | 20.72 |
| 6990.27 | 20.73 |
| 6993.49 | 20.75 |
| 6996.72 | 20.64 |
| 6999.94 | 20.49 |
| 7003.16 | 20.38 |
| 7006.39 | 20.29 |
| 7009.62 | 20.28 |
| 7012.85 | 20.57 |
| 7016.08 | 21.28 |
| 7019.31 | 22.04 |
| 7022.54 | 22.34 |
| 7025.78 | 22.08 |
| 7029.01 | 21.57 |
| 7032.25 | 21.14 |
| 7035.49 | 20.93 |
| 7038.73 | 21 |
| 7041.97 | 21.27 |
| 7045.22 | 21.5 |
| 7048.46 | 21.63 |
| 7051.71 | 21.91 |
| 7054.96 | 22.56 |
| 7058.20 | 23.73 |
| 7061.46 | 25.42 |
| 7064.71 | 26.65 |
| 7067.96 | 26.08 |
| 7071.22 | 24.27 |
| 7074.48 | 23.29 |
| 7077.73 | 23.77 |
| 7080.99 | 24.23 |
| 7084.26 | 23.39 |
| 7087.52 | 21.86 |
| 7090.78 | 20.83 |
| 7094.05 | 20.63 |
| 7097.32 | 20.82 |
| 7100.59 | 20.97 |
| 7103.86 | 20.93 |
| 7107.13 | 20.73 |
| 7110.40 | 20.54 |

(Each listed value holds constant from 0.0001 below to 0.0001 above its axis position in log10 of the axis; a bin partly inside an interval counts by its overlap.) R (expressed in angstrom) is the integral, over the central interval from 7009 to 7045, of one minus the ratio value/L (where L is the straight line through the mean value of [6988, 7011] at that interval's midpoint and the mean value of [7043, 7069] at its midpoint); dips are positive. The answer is 1.0 angstrom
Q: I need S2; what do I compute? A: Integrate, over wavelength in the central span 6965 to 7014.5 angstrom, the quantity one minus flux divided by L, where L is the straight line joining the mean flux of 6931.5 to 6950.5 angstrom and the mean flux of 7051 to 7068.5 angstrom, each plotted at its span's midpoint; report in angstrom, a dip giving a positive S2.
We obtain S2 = 5.4 angstrom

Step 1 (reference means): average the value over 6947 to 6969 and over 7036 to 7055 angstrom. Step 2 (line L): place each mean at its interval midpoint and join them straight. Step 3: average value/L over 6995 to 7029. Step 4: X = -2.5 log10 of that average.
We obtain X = 0.02 mag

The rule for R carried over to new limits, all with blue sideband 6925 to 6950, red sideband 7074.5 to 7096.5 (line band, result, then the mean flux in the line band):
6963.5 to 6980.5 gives 1.43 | 20.8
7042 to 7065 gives -0.49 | 23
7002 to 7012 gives 1.01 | 20.3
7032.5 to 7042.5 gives 0.67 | 21.1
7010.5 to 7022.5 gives 0.66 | 21.4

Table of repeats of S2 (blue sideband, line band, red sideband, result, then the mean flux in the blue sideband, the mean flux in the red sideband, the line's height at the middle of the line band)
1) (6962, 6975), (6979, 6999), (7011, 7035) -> 0.3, 20.8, 21.5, 21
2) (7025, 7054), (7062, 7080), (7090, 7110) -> -3.2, 21.5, 20.8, 21.1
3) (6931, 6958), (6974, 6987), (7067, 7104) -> 0.7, 22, 22.6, 22.1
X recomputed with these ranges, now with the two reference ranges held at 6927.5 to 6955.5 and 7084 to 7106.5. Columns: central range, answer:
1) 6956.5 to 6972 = 0.07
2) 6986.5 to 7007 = 0.07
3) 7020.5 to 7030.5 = -0.02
